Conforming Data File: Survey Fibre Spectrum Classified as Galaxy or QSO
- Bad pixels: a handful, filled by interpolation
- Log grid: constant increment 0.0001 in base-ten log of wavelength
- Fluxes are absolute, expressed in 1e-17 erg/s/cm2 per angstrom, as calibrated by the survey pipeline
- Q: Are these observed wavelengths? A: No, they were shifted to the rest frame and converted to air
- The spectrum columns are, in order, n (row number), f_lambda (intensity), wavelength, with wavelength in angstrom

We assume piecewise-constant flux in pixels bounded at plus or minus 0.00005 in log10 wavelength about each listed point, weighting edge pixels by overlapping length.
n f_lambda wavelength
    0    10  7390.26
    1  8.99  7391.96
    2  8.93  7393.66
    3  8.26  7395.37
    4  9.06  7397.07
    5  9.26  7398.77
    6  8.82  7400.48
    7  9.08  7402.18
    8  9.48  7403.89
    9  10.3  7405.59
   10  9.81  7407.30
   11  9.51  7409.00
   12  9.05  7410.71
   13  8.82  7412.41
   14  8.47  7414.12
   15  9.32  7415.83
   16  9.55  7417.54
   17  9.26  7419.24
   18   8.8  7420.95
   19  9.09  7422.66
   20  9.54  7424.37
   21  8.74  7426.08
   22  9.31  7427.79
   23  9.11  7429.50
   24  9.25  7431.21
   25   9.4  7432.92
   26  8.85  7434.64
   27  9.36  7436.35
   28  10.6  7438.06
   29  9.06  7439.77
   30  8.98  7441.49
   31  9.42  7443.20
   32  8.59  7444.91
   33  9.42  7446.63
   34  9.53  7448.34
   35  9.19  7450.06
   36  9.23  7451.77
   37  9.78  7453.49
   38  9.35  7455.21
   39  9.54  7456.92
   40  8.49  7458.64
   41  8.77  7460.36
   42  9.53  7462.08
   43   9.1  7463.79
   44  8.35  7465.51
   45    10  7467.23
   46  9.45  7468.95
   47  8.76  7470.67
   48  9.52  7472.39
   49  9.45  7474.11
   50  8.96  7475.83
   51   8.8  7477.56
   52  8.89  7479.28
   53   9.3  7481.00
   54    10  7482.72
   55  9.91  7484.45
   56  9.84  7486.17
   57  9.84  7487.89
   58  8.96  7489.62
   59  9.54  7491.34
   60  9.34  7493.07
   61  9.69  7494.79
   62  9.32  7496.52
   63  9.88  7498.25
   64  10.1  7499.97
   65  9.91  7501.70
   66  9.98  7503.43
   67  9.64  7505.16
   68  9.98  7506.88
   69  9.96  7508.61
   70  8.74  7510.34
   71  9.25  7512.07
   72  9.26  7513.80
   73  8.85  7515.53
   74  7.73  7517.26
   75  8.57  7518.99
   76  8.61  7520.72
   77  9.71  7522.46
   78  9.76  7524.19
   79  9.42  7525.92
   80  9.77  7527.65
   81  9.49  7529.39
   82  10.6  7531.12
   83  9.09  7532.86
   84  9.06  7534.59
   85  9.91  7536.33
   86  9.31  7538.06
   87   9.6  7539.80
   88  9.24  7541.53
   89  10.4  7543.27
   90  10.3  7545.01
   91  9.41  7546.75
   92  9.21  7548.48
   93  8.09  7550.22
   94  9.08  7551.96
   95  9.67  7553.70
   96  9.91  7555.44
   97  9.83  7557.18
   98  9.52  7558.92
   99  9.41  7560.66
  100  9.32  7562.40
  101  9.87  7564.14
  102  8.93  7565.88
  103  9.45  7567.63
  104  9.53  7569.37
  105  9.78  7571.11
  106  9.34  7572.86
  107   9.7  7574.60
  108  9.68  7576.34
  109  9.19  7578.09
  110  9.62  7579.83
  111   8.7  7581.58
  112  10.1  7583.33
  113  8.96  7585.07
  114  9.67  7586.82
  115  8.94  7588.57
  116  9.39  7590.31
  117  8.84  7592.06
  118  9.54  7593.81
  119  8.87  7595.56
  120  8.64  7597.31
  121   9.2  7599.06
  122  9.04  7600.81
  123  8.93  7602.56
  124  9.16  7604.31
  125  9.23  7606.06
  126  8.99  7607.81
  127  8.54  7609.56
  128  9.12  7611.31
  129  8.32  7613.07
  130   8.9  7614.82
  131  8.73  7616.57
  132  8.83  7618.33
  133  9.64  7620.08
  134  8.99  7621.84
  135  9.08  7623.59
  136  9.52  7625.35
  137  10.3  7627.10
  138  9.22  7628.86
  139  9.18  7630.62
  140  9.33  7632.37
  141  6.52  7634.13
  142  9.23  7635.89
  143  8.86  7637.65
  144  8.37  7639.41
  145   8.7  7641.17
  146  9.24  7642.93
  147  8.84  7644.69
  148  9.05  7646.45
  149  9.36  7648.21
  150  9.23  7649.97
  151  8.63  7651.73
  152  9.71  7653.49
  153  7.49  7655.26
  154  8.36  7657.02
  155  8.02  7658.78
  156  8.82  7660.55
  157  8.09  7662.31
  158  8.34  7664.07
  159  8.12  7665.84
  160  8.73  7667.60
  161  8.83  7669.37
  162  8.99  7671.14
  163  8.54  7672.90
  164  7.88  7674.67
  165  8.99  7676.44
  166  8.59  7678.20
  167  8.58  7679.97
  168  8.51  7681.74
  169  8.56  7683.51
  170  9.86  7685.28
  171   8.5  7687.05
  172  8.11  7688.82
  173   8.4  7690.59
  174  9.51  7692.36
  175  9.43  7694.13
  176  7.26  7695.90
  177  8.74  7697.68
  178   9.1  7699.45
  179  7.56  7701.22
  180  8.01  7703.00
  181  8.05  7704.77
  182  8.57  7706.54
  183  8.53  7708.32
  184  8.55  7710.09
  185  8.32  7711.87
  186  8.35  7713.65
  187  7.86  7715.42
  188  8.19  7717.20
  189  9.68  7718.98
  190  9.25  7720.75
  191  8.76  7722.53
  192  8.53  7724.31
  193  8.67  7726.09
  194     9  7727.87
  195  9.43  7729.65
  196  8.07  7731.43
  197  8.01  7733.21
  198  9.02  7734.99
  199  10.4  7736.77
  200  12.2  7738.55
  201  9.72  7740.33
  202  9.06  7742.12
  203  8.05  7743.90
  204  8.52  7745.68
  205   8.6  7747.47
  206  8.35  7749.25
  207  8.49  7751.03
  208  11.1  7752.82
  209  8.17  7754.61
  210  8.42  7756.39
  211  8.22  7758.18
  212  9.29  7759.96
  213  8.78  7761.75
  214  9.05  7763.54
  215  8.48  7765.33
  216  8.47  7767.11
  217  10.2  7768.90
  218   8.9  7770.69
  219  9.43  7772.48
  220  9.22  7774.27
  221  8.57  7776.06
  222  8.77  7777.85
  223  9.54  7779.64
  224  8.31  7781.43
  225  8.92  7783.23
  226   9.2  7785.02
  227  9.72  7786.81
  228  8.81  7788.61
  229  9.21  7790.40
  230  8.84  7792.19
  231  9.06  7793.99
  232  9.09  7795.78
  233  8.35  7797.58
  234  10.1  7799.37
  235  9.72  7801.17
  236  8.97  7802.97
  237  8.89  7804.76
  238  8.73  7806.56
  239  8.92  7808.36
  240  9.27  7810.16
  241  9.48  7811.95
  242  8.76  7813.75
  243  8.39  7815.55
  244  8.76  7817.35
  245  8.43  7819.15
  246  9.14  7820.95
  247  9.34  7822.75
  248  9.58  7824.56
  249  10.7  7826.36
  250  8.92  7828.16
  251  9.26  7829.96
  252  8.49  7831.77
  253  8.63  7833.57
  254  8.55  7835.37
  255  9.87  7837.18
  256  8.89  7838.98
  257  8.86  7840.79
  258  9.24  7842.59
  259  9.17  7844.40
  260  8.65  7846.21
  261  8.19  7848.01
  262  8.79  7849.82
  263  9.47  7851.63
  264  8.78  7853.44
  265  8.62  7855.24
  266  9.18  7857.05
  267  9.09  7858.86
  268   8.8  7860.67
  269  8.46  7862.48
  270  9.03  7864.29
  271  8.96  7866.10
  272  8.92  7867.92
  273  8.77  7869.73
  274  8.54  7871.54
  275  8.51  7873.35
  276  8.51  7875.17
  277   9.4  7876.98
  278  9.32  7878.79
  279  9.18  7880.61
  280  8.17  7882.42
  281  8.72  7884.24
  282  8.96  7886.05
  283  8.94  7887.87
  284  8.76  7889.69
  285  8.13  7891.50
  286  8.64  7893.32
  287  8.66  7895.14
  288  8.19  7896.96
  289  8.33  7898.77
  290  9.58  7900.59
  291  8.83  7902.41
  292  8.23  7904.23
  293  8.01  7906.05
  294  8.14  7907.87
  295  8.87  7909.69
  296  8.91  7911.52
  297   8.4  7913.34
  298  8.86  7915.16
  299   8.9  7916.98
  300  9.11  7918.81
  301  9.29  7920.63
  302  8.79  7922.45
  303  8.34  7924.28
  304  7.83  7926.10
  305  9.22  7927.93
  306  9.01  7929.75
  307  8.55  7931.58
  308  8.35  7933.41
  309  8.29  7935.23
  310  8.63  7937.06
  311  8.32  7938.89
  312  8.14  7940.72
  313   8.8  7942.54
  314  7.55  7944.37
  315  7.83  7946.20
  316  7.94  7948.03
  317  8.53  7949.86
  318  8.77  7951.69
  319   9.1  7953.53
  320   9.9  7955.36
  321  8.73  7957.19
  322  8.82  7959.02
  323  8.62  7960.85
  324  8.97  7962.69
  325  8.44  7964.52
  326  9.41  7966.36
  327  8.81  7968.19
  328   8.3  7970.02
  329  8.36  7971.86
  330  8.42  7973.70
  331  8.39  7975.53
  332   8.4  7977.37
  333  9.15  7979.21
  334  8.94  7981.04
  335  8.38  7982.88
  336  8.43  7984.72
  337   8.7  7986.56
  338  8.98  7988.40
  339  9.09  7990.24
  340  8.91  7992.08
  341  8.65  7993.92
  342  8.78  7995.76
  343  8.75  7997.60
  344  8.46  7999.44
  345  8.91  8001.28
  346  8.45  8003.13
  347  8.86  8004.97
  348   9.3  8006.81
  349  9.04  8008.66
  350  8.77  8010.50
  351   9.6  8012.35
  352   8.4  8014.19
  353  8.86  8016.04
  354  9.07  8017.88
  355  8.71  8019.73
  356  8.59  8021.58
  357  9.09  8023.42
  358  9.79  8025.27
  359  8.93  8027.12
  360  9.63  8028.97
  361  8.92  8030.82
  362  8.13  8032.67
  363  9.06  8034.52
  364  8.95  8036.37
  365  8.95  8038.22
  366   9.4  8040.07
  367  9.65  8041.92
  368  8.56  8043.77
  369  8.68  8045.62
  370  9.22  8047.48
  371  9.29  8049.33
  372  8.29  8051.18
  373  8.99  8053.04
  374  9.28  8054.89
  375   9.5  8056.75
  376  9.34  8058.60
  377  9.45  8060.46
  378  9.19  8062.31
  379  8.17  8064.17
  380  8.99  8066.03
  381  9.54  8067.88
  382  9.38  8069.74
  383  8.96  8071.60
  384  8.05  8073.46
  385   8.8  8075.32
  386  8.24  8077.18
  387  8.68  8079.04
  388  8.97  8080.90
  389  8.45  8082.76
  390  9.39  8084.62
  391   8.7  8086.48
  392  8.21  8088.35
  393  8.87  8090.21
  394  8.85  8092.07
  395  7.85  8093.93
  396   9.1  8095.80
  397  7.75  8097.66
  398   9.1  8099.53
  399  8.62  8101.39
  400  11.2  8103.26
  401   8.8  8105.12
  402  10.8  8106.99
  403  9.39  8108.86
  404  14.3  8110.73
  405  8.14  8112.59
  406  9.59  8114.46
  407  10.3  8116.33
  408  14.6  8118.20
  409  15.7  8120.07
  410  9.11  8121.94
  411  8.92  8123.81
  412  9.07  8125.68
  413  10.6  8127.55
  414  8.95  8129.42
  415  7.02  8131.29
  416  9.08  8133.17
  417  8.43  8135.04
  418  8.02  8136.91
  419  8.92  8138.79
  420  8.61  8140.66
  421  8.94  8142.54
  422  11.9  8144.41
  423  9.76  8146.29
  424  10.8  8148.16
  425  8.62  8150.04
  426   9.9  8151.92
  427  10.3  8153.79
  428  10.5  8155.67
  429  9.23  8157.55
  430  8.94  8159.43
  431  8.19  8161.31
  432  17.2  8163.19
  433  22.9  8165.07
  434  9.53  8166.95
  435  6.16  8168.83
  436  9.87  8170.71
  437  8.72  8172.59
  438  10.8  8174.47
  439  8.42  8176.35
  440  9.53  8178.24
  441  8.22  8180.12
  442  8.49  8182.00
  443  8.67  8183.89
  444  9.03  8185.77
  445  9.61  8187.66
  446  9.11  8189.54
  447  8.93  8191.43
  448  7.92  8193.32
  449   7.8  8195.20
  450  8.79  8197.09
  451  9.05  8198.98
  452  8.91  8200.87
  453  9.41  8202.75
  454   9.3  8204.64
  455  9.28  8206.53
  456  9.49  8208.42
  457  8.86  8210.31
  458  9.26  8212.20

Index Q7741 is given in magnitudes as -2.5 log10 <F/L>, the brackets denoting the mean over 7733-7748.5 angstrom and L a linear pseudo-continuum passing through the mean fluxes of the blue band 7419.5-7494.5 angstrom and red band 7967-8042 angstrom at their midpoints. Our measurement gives -0.03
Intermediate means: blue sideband 9.28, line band 9.34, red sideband 8.85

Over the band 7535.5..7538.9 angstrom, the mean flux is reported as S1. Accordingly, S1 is 9.62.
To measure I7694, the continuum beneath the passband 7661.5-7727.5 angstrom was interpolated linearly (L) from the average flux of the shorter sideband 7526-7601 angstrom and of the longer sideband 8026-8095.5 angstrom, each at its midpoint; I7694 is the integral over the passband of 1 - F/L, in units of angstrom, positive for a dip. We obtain 5.2 angstrom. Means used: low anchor 9.43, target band 8.56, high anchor 8.91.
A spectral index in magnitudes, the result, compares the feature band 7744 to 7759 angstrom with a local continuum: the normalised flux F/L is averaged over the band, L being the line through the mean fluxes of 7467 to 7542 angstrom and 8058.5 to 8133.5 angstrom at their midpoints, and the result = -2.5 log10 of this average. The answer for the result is 0.087 mag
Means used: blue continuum 9.43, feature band 8.7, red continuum 9.42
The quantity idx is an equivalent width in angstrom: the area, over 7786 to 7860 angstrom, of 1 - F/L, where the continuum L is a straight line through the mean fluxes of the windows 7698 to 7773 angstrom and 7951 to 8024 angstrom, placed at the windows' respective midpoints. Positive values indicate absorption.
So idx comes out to -1.8 angstrom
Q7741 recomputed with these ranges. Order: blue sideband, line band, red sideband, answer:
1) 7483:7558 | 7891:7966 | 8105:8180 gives 0.16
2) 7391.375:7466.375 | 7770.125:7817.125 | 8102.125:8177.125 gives 0.08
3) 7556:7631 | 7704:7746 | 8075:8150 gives 0.05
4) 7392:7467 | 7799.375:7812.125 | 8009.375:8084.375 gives -0.02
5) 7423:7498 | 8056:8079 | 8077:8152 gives 0.07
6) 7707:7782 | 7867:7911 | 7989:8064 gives 0.03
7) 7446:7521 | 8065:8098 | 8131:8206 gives 0.10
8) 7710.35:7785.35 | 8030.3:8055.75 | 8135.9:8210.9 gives 0.06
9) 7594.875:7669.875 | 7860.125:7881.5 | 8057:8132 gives 0.03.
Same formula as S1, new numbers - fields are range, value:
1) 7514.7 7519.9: 8.39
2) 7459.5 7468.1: 9.15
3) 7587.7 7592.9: 9.07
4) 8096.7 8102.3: 8.5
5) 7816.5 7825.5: 9.05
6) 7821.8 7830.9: 9.55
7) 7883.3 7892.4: 8.7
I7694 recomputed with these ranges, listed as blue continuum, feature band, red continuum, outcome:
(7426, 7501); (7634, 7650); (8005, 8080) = 0.71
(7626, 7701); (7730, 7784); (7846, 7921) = -1.77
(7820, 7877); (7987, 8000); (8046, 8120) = 0.57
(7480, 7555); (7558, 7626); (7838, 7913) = 0.85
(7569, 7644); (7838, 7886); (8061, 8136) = 2.07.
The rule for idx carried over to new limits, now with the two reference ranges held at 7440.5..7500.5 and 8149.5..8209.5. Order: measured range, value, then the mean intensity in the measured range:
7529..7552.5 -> -0.3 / 9.49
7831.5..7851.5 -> 1.4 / 8.88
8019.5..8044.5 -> 1.6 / 9.04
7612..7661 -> 2.8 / 8.87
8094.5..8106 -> 0.7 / 9.06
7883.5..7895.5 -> 1.1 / 8.69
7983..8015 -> 2.7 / 8.82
